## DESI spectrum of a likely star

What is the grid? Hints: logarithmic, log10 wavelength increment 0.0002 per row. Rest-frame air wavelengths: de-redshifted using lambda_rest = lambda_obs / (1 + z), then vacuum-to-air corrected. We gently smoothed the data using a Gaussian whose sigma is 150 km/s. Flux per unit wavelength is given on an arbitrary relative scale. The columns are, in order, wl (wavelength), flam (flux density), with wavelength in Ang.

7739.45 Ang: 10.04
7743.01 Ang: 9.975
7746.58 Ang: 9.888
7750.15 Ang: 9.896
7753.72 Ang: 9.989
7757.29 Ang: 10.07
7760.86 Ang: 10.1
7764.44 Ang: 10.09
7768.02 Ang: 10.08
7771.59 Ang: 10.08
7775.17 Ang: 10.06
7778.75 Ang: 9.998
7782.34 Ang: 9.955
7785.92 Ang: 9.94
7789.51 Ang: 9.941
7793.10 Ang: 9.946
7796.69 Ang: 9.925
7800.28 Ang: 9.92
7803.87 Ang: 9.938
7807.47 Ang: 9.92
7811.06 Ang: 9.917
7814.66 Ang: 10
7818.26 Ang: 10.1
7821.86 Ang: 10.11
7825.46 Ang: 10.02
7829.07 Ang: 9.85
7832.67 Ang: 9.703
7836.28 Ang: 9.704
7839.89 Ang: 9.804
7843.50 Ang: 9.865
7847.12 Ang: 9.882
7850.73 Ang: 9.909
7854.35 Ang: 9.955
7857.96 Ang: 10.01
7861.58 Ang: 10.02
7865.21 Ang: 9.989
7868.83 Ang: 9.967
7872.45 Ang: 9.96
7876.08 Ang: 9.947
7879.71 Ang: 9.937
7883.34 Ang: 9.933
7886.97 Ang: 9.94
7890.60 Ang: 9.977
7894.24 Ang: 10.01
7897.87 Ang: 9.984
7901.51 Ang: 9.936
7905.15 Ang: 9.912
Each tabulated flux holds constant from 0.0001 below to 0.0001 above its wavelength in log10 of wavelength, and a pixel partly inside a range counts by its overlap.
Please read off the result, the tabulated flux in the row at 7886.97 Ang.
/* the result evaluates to 9.94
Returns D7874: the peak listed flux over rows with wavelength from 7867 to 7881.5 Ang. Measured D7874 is 9.967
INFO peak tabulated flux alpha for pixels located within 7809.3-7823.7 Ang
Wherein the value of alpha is 10.11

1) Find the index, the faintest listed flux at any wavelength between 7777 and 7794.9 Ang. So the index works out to 9.94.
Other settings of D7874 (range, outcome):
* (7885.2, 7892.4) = 9.977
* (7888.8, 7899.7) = 10.01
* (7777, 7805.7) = 9.998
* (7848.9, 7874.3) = 10.02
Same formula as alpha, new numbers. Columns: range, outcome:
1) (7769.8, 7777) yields 10.08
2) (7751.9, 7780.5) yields 10.1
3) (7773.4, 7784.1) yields 10.06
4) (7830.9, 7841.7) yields 9.804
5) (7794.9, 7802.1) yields 9.925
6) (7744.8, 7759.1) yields 10.07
